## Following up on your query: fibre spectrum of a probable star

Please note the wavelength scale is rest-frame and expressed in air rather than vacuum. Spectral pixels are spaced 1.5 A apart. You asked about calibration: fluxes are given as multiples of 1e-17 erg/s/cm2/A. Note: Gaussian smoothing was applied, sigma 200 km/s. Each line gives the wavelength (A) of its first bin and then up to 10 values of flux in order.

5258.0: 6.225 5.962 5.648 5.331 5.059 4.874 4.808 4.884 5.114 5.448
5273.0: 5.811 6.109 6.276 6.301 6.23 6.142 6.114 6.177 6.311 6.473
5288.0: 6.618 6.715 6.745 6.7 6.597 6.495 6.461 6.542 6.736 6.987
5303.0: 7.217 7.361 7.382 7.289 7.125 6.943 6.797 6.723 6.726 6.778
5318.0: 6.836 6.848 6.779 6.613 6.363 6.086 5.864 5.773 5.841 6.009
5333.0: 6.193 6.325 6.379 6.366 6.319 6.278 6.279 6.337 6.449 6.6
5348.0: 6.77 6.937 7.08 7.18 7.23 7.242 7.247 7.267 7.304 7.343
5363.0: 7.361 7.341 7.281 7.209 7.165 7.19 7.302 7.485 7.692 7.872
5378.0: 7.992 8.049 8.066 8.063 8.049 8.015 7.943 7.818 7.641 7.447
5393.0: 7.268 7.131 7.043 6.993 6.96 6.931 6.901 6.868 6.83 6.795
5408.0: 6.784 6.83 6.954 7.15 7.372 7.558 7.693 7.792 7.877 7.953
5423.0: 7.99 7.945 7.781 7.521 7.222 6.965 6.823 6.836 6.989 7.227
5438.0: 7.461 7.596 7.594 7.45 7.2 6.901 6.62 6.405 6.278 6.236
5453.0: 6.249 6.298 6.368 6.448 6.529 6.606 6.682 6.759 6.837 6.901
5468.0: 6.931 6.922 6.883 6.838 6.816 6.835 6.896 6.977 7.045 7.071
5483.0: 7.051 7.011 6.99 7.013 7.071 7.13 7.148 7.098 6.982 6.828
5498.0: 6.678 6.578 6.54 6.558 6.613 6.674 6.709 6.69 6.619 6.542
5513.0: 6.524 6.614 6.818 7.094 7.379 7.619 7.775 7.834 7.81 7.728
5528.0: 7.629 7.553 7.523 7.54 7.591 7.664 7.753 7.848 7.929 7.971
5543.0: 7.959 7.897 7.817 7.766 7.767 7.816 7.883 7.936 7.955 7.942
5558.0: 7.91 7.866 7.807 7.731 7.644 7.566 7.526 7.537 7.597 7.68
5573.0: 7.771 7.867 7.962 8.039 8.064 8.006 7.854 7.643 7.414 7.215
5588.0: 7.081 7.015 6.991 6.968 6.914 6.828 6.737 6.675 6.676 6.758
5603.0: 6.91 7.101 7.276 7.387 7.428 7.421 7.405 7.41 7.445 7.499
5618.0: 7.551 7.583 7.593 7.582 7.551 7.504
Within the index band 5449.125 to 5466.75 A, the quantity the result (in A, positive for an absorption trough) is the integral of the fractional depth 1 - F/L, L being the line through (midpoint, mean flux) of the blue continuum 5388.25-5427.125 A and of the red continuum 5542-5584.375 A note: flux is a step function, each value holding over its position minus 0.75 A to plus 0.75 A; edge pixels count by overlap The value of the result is 2.3 A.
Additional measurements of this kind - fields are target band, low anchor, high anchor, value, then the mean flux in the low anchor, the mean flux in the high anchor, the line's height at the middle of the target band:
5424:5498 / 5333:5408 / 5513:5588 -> 4.8 A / 7.16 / 7.68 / 7.42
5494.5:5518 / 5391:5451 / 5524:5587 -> 2.7 A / 7.19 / 7.76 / 7.55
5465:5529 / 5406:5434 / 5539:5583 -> 5.3 A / 7.37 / 7.83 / 7.62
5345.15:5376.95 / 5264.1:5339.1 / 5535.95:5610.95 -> -2.9 A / 6.36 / 7.54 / 6.62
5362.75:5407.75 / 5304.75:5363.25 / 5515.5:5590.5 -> -3.2 A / 6.7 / 7.69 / 6.93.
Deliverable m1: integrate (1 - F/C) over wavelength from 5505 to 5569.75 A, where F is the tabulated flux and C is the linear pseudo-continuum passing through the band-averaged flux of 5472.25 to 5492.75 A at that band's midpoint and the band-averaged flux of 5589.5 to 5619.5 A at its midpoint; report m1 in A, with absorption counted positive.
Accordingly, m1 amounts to -4.3 A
